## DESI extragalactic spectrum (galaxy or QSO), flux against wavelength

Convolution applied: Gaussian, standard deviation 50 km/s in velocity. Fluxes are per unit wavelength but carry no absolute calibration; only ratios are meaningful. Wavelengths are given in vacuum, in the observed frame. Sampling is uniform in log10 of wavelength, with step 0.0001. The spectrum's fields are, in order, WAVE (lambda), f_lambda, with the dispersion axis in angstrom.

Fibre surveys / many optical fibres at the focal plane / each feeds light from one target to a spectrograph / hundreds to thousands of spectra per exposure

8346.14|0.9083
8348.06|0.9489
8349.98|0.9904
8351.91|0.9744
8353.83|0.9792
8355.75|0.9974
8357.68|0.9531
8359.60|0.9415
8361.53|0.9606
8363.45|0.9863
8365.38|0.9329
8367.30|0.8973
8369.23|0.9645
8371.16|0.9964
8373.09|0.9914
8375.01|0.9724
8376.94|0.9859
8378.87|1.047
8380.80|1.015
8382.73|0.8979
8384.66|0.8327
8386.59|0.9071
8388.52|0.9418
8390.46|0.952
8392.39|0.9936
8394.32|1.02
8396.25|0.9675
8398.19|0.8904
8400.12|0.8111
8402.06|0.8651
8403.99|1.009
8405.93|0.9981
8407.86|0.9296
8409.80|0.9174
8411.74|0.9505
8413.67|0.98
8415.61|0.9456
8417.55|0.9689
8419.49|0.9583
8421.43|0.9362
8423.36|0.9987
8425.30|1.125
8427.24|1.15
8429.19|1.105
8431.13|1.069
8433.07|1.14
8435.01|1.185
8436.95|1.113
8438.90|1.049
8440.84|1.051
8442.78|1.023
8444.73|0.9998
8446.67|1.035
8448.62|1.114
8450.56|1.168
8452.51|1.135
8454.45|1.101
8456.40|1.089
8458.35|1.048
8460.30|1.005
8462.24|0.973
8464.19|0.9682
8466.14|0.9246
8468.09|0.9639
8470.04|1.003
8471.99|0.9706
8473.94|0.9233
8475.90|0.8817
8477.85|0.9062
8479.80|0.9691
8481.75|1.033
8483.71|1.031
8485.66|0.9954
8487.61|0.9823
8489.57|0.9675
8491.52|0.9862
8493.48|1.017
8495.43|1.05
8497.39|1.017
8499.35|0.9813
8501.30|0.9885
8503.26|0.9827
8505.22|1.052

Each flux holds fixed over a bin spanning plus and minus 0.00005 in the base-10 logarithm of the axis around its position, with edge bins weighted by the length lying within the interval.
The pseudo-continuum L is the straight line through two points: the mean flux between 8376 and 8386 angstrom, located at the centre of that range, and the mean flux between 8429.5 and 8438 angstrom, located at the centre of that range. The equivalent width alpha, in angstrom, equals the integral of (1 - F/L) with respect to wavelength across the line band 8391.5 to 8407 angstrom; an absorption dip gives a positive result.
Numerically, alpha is 1.0 angstrom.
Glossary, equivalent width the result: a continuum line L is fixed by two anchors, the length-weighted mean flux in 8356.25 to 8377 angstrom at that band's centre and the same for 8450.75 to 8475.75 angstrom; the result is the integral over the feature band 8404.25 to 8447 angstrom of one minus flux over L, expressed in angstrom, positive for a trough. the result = -1.6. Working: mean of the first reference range 0.962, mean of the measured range 1.03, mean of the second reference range 1.01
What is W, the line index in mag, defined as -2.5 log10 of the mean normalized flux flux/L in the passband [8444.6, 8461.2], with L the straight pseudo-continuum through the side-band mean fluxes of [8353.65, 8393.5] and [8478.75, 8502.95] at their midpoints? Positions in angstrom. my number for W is -0.10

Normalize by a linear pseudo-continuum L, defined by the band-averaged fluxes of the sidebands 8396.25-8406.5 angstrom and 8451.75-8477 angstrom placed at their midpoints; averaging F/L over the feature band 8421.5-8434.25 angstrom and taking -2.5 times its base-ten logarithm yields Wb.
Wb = -0.15 mag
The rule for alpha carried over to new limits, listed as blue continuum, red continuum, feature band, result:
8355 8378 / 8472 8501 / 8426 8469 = -3.9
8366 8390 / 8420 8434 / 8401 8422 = 1.7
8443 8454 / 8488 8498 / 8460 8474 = 1.1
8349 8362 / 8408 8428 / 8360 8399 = 0.8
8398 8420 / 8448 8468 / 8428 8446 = -1.5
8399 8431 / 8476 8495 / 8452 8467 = -0.7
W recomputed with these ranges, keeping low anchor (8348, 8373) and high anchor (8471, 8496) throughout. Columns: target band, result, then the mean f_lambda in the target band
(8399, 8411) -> 0.05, 0.922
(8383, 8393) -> 0.05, 0.921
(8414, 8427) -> -0.03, 0.998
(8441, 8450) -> -0.08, 1.05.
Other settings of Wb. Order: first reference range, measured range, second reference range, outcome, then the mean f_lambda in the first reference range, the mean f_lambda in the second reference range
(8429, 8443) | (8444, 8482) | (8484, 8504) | 0.04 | 1.1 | 0.998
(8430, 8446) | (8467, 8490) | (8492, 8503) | 0.07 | 1.08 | 1.01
